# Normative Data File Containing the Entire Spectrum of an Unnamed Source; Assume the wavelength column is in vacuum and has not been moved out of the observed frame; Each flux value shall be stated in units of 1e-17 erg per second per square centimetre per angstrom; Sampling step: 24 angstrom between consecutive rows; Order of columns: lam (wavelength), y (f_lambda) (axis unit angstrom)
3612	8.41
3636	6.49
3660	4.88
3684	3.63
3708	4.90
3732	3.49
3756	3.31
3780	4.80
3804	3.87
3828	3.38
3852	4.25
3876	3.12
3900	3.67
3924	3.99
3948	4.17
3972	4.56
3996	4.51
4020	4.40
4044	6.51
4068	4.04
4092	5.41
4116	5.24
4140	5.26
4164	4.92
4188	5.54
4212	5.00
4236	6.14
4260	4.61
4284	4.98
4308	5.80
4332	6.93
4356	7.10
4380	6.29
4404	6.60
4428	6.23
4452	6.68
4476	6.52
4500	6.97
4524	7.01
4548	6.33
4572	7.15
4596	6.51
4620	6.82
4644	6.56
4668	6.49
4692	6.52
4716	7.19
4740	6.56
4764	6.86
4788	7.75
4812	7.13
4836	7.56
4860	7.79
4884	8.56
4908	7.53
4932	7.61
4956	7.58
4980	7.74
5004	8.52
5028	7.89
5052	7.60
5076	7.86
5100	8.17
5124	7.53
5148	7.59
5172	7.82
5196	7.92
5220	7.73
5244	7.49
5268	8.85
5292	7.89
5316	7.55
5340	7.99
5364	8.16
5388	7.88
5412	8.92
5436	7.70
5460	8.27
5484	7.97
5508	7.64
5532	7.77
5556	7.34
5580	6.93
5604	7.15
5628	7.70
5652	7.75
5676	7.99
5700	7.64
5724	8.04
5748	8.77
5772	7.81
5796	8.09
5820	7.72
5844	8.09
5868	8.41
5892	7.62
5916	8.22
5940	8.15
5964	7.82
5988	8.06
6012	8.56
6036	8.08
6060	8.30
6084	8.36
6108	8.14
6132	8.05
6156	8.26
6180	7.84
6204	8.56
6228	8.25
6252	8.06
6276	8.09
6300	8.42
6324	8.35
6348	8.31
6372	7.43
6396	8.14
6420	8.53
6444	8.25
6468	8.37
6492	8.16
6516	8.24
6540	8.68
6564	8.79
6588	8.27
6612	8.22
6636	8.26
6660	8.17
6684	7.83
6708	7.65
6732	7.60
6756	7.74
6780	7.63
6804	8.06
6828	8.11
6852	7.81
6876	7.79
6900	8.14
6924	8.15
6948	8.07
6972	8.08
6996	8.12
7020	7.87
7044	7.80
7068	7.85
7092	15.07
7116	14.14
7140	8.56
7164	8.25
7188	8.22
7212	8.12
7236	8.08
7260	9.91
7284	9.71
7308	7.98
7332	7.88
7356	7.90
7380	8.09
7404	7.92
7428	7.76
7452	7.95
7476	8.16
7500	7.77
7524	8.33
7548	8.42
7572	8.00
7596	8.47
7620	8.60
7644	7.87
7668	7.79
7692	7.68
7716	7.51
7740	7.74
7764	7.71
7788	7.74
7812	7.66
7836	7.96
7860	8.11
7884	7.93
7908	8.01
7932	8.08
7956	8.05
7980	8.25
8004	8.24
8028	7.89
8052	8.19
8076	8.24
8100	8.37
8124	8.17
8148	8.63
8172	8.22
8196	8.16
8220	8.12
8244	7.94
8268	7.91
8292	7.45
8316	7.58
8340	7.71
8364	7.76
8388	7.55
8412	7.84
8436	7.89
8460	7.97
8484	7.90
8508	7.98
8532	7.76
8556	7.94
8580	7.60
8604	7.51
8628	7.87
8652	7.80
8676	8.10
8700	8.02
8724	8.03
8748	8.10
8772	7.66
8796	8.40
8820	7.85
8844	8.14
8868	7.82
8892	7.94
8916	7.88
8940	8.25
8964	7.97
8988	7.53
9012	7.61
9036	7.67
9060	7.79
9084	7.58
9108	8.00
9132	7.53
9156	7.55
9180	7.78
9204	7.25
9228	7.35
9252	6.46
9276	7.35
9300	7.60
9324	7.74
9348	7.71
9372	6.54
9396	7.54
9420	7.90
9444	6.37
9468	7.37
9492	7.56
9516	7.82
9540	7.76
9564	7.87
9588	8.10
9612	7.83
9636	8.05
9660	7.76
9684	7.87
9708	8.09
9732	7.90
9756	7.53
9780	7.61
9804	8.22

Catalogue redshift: 0.082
